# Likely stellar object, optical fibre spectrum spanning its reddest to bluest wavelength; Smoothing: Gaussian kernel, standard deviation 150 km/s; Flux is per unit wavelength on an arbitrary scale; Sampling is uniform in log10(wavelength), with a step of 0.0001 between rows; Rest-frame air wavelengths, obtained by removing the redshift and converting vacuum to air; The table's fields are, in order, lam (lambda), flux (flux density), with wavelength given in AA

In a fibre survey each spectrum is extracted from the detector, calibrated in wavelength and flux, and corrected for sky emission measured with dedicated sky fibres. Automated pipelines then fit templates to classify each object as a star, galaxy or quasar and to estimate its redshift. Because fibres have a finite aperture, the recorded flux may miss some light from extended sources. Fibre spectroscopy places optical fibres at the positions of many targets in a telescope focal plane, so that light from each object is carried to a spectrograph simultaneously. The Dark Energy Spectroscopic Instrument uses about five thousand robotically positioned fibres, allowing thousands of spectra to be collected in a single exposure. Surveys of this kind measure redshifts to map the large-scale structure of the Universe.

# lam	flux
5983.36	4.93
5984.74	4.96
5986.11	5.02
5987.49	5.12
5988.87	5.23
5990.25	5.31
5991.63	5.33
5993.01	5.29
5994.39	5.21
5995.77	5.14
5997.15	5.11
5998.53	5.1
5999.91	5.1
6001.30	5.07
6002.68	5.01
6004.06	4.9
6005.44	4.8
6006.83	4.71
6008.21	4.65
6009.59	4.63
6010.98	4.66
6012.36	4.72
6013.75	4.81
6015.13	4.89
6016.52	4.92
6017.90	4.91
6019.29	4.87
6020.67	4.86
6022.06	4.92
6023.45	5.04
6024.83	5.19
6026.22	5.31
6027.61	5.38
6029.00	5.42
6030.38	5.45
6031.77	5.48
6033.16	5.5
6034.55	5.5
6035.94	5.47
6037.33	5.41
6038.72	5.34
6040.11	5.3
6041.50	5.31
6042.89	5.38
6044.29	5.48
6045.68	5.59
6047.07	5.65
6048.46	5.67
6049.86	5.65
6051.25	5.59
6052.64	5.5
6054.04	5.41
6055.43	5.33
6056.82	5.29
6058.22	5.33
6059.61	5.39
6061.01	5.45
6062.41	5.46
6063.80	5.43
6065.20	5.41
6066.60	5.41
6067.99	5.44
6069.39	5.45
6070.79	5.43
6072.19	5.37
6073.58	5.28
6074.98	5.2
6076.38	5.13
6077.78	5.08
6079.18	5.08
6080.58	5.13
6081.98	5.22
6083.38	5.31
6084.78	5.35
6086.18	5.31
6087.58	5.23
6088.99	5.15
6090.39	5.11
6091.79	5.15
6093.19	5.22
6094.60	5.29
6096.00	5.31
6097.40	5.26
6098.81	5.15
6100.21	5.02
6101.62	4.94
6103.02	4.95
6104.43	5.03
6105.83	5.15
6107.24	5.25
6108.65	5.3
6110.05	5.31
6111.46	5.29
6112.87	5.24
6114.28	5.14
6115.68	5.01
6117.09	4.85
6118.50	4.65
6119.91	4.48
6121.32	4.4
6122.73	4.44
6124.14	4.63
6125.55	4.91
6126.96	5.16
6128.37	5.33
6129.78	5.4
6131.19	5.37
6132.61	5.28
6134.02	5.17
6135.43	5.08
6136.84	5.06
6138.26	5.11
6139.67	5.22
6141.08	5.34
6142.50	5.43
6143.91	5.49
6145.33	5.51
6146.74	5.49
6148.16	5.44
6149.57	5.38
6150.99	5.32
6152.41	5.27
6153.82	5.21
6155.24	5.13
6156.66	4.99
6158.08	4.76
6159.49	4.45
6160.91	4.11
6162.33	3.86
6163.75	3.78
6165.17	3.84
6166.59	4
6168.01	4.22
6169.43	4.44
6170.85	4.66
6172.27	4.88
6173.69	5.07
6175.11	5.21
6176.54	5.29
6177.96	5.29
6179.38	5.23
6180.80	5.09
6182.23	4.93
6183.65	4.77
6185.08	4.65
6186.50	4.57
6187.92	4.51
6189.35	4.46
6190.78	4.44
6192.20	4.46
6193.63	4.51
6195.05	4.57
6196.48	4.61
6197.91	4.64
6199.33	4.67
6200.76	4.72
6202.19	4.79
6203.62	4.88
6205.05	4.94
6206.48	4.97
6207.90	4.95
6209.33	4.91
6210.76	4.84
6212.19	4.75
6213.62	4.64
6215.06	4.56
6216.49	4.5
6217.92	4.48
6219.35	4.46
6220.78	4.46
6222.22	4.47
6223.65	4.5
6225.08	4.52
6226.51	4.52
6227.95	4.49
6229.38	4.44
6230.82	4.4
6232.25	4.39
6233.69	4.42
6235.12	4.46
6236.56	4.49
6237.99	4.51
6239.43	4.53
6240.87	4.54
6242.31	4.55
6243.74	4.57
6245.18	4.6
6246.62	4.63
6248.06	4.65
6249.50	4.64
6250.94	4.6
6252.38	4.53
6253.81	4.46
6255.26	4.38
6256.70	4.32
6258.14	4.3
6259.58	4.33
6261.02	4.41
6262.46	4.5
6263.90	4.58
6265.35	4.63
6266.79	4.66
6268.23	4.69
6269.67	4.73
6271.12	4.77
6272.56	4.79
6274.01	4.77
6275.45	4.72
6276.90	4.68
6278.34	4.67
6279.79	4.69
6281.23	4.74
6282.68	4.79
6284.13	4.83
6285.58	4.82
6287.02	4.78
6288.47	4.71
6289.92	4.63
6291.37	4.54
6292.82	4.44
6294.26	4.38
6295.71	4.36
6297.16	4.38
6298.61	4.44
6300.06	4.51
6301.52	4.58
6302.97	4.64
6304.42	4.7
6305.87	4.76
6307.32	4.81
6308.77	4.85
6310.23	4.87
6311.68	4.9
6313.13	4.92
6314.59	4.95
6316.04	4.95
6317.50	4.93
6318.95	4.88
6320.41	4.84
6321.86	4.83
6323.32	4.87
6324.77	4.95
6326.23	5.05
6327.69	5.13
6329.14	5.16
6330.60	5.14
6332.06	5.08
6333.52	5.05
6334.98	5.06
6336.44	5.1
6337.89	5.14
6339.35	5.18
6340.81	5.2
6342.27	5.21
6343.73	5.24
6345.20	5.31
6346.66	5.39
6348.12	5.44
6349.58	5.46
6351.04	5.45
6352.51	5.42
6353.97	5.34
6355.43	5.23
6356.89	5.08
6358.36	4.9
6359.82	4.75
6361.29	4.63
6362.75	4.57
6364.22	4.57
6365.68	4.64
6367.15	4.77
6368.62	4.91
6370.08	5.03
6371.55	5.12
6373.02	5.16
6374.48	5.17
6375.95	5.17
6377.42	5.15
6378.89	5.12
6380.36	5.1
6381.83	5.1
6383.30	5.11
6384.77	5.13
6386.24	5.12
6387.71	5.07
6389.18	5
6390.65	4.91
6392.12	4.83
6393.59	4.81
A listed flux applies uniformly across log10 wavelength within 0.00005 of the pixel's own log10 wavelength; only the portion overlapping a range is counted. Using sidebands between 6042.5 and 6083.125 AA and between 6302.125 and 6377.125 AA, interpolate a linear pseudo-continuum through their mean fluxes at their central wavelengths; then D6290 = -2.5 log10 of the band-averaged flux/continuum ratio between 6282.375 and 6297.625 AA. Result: 0.11 mag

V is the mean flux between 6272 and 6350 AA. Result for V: 4.87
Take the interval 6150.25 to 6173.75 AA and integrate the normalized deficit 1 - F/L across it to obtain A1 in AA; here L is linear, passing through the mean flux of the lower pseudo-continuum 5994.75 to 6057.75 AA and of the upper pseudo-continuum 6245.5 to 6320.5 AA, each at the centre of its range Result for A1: 1.6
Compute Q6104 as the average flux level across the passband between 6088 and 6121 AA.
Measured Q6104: 5.09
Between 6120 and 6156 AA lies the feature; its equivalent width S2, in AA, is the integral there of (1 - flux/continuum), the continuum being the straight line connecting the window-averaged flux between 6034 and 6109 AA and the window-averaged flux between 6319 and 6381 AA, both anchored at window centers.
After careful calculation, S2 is 0.58 AA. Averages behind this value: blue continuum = 5.31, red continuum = 5.07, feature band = 5.17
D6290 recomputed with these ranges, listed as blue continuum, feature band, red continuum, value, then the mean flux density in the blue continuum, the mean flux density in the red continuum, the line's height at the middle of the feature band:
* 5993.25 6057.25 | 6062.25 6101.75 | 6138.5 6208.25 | -0.04 mag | 5.19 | 4.83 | 5.05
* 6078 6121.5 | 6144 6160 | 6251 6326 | -0.04 mag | 5.11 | 4.67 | 4.99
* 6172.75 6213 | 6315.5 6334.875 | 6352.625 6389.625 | -0.01 mag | 4.81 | 5.01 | 4.96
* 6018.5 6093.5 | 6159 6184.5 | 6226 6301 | 0.06 mag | 5.33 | 4.56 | 4.9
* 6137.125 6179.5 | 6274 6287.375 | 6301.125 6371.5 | 0.05 mag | 4.91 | 5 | 4.97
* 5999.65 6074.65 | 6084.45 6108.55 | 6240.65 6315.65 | -0.02 mag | 5.24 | 4.63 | 5.09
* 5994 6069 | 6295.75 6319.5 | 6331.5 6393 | 0.08 mag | 5.22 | 5.08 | 5.1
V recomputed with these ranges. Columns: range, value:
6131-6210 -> 4.86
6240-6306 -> 4.59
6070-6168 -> 5.05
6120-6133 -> 4.96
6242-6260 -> 4.51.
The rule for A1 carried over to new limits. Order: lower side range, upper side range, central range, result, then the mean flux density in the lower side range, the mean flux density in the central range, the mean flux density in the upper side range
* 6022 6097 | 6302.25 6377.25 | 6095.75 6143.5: 1.8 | 5.35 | 5.08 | 5.02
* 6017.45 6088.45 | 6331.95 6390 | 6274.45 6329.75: 4.1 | 5.34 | 4.75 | 5.09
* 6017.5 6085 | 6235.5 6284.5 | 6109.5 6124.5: 0.7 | 5.34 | 4.86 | 4.59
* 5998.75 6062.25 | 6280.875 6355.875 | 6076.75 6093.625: -0.1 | 5.21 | 5.19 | 4.93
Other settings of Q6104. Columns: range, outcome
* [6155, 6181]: 4.63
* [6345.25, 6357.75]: 5.35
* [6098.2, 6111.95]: 5.14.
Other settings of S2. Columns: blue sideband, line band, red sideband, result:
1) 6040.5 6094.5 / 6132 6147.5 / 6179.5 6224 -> -0.9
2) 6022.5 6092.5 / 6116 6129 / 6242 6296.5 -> 0.9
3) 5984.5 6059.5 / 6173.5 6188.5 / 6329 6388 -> 0.5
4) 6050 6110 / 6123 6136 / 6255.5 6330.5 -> 0.0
